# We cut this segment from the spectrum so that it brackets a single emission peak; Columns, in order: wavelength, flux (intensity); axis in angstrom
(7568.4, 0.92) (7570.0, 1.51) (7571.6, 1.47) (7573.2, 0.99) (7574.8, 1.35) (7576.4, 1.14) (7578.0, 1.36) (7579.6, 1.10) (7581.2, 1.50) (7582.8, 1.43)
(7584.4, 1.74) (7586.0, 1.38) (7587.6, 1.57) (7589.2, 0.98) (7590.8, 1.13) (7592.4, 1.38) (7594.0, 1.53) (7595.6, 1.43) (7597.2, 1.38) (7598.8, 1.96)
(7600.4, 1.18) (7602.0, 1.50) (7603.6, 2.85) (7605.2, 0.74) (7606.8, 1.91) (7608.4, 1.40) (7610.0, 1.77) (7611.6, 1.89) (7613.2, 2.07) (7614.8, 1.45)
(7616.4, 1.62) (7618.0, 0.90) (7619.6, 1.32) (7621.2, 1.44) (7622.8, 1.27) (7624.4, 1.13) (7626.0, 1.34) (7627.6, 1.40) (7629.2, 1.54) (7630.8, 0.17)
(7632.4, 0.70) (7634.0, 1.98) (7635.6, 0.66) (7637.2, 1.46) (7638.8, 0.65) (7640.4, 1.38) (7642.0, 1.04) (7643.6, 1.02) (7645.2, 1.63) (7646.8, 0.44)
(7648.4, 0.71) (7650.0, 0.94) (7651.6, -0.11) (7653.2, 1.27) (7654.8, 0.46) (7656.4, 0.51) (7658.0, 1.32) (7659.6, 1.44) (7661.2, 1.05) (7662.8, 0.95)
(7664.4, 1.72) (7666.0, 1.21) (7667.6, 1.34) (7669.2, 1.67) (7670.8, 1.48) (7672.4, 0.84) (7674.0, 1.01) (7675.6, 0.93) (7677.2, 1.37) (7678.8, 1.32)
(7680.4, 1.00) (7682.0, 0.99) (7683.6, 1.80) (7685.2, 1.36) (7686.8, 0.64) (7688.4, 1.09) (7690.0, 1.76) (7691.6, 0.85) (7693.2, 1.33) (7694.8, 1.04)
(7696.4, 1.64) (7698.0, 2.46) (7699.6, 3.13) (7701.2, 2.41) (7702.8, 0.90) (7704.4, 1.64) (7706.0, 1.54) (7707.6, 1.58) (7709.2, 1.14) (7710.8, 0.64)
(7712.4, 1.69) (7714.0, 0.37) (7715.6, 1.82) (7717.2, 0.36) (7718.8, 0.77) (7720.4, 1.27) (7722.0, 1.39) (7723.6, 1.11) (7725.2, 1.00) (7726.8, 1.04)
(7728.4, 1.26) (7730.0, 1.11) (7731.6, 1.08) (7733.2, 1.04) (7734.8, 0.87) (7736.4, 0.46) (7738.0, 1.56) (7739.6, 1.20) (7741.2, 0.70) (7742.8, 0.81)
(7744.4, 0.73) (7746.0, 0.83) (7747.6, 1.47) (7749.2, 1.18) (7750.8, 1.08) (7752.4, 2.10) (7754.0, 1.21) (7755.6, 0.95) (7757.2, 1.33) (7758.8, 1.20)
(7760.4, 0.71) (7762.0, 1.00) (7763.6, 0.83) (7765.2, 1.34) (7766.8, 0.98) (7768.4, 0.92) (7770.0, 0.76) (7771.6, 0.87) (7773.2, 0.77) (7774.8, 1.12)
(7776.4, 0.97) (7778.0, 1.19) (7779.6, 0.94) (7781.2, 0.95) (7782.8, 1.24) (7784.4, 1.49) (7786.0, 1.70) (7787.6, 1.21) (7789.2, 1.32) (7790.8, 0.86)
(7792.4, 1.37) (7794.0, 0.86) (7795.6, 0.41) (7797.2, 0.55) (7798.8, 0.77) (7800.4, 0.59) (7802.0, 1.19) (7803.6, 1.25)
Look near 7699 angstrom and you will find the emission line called [O III]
